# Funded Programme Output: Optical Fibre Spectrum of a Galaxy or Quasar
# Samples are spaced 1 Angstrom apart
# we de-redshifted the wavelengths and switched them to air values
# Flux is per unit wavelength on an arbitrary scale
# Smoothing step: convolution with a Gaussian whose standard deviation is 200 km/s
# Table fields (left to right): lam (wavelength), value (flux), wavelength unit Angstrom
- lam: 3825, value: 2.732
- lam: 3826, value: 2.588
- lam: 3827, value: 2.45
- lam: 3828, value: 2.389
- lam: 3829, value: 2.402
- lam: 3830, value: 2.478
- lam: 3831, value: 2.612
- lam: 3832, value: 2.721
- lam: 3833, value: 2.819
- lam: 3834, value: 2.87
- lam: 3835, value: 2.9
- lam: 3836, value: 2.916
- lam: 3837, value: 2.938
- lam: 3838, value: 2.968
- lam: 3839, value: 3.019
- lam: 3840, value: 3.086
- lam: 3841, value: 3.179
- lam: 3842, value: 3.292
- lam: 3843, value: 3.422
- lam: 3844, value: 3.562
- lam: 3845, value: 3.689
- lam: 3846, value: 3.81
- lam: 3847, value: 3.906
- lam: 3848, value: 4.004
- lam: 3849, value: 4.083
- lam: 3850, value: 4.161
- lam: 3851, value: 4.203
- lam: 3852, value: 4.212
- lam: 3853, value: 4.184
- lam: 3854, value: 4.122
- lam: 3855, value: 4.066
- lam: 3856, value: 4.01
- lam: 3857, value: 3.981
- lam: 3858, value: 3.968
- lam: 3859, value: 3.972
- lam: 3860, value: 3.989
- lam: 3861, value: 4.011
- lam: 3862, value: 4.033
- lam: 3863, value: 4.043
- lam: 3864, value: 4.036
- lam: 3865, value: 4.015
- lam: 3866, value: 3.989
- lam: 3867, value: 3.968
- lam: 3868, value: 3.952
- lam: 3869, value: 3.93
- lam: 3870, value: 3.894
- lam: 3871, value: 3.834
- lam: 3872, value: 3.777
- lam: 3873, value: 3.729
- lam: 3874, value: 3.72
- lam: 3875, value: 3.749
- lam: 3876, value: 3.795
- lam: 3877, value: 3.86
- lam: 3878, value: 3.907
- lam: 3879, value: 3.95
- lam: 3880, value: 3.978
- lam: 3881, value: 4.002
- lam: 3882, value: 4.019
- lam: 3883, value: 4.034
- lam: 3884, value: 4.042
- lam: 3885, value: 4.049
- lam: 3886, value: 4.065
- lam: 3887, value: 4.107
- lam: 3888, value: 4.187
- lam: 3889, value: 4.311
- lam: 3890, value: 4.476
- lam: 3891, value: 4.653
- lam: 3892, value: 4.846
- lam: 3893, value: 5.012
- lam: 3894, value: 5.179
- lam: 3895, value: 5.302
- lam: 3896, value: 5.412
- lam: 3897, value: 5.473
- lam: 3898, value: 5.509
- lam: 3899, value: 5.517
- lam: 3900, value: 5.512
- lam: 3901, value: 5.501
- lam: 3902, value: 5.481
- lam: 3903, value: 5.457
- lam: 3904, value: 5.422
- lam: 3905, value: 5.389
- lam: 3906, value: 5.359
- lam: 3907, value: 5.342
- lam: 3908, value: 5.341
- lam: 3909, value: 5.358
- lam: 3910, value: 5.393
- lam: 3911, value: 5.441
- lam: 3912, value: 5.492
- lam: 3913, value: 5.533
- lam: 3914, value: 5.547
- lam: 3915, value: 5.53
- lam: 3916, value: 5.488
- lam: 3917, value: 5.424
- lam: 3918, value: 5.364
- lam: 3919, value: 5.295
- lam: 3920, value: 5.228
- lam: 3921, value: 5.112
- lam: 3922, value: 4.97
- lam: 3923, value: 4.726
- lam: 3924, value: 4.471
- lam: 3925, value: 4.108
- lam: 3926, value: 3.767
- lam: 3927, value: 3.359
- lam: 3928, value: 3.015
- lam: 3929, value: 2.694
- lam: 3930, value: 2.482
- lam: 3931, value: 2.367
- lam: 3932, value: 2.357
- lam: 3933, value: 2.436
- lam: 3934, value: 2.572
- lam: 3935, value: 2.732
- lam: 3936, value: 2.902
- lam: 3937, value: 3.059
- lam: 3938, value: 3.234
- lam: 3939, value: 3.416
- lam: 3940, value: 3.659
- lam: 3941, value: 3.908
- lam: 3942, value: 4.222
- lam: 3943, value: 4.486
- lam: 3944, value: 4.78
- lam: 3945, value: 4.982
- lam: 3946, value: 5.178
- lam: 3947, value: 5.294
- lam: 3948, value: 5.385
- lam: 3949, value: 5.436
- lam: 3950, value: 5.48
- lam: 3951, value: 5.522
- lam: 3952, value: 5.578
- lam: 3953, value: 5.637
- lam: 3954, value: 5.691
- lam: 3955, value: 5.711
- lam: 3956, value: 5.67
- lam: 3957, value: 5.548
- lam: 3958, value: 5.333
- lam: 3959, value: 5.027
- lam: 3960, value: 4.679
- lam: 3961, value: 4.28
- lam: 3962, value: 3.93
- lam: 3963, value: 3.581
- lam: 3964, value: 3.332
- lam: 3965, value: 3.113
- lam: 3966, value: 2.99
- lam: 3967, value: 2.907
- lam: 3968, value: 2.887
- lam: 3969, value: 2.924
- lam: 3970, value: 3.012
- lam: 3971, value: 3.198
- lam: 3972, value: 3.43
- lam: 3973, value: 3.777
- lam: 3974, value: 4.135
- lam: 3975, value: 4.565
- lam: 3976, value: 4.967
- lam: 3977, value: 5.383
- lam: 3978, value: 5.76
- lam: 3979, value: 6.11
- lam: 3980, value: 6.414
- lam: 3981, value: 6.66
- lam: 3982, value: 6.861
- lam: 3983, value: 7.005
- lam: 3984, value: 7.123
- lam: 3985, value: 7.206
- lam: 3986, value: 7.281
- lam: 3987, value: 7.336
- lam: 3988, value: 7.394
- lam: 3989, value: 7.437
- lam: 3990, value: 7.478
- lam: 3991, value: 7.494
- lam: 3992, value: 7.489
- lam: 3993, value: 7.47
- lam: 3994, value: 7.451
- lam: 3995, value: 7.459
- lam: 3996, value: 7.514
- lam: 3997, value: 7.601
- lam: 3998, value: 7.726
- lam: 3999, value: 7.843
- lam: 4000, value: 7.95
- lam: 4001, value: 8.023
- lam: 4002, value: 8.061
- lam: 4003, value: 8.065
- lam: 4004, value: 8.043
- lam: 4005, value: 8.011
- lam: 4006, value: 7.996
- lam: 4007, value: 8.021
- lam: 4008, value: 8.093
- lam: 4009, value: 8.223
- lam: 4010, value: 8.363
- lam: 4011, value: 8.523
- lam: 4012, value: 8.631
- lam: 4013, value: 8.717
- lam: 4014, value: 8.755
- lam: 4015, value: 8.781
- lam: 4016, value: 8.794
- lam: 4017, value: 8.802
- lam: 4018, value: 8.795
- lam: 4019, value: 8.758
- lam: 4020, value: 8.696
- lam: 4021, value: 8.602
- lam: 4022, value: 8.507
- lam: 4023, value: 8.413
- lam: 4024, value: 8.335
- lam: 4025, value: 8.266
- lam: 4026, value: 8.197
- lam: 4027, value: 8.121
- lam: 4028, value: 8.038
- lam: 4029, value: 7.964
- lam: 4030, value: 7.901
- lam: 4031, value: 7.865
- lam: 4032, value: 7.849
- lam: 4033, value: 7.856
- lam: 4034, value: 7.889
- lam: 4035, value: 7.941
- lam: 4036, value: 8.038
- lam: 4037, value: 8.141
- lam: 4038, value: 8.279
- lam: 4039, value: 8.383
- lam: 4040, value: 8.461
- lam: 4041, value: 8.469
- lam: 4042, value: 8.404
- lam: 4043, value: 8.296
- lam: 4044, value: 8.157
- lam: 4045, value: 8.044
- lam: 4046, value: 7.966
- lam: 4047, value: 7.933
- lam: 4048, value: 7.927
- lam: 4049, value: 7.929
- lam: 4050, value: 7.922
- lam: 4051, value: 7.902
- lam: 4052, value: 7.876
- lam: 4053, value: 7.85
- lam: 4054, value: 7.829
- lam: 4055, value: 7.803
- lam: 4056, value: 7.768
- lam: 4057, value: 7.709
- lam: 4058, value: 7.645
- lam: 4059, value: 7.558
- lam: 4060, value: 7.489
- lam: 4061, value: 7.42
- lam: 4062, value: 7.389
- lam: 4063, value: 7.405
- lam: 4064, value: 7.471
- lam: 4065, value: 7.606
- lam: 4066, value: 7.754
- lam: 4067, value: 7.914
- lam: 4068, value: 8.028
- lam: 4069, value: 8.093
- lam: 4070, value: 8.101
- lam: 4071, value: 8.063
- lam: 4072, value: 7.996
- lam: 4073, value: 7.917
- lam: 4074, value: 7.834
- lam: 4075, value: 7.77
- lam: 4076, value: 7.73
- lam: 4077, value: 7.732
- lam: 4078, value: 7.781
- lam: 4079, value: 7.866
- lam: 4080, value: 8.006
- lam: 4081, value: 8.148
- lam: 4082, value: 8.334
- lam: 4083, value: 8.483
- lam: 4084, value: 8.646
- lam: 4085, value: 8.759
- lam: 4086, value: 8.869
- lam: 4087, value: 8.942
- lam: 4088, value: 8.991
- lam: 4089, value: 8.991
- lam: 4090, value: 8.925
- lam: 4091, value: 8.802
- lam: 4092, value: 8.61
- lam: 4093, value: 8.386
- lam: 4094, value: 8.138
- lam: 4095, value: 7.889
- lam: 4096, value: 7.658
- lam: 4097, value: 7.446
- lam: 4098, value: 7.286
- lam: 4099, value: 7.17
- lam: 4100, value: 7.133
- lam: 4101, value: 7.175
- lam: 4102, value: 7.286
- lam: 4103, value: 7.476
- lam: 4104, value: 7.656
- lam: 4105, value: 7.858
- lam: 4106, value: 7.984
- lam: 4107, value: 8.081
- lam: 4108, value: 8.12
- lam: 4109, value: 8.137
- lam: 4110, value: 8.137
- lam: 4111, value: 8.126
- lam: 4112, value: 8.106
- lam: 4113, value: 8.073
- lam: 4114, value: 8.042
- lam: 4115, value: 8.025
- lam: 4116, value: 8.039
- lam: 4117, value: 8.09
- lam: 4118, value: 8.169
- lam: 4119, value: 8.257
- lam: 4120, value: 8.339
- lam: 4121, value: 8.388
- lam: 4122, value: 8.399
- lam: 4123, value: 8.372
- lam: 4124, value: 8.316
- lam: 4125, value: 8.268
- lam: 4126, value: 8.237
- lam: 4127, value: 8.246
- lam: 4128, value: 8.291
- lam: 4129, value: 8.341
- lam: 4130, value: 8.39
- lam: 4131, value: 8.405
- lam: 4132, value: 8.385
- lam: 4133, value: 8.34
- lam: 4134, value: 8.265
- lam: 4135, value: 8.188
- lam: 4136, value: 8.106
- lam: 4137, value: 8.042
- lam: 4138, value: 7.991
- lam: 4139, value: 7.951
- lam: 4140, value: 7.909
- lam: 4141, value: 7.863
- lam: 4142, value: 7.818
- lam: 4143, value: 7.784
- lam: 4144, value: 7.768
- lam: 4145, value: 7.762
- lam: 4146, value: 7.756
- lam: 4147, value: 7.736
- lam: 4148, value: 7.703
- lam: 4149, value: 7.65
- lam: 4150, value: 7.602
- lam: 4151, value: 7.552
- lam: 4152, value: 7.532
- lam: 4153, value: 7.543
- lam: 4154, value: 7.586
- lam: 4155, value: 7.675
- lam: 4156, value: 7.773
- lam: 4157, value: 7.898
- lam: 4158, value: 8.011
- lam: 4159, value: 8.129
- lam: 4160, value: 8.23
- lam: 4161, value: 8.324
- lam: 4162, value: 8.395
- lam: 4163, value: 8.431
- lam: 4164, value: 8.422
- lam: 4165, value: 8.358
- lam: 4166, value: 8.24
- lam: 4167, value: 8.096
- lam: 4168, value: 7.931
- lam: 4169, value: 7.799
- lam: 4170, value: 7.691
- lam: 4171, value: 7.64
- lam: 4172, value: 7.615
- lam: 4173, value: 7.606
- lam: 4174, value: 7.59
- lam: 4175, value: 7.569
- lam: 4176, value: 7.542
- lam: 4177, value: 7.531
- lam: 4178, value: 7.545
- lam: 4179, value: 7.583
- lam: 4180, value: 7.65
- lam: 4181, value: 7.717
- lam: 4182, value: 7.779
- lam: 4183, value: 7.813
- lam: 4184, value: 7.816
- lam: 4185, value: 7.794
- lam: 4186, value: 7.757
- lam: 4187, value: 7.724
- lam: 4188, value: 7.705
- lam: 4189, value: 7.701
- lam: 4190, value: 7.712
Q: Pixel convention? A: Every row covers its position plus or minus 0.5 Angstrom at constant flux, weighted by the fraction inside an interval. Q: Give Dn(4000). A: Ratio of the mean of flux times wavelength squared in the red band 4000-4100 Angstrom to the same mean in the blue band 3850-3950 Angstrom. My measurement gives 2.00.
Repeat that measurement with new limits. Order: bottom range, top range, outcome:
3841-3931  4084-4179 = 2.06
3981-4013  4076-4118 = 1.10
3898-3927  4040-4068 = 1.62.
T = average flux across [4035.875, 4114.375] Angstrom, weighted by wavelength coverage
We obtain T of 7.99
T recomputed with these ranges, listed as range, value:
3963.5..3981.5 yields 4.2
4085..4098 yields 8.44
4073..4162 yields 8.05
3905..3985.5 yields 4.6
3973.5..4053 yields 7.76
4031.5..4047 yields 8.14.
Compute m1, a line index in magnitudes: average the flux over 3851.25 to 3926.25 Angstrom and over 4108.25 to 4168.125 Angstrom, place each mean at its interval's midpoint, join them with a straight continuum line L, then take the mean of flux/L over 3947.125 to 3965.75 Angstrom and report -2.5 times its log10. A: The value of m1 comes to 0.12 mag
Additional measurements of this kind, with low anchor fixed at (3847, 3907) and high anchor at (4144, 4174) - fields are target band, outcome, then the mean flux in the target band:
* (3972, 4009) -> -0.20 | 7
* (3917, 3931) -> 0.18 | 4.18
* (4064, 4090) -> -0.19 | 8.18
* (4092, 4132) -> -0.10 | 8.01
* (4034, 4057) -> -0.24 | 8.05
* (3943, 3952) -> 0.00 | 5.23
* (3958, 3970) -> 0.43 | 3.65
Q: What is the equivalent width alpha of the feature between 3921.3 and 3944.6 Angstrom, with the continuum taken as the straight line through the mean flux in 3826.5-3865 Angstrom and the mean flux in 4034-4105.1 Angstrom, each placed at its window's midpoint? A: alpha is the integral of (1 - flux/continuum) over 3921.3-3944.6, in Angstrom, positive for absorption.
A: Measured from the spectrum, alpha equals 7.8 Angstrom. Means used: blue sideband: 3.49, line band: 3.49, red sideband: 7.98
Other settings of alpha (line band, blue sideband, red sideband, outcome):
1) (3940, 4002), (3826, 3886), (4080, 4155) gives 0.50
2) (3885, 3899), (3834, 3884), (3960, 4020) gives -0.97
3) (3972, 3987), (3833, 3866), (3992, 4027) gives 3.00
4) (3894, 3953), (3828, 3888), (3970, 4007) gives 5.73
